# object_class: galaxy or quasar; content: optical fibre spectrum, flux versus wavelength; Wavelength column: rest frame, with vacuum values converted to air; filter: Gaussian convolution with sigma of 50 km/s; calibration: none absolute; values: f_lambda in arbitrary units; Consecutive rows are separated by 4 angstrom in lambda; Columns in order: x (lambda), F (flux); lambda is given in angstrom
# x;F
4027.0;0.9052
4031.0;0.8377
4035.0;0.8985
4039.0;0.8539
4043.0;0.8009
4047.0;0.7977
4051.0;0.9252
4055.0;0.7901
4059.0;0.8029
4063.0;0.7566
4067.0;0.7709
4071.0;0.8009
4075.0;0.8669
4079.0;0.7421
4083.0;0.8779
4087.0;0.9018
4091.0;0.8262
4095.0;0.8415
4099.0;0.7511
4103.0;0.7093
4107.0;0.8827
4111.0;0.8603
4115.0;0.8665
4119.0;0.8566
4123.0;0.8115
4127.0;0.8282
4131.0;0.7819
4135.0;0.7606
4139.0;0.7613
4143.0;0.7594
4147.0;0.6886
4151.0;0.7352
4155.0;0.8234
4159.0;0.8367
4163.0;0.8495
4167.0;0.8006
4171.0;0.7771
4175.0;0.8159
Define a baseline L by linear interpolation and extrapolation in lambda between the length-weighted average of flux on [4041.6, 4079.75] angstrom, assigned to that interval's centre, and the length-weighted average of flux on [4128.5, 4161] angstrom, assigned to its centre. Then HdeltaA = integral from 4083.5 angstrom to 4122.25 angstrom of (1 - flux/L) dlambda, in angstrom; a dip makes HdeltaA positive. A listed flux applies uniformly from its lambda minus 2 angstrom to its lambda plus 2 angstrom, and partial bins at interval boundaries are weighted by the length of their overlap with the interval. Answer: -2.2 angstrom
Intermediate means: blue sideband 0.808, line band 0.834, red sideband 0.769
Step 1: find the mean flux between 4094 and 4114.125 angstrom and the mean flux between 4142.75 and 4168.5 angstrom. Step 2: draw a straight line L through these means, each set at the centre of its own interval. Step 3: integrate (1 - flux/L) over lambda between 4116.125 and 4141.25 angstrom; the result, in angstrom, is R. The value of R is -0.09 angstrom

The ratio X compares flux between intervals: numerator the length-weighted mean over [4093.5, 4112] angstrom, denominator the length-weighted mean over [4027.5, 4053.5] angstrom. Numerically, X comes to 0.94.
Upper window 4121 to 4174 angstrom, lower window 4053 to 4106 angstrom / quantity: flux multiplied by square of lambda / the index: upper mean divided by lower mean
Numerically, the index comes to 1.0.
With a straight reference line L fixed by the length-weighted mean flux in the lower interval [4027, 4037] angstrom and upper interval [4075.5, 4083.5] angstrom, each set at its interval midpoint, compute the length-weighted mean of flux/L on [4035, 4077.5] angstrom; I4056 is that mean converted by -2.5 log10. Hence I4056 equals 0.03 mag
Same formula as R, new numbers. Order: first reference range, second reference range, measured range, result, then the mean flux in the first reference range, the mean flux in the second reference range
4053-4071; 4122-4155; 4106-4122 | -1.9 angstrom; 0.782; 0.768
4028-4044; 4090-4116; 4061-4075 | 0.8 angstrom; 0.854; 0.818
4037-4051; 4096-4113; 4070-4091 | -0.6 angstrom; 0.833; 0.803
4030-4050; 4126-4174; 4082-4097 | -0.8 angstrom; 0.842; 0.783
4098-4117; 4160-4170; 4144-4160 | 1.1 angstrom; 0.817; 0.821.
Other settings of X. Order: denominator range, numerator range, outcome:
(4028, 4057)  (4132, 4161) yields 0.91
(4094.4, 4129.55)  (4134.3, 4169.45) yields 0.95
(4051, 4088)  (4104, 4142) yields 1.00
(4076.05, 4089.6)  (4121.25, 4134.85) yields 0.95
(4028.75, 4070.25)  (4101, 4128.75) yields 1.01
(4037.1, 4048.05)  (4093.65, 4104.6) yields 0.93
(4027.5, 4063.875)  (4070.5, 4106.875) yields 0.98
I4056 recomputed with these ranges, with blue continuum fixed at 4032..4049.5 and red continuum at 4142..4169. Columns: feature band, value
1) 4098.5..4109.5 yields 0.029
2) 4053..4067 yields 0.067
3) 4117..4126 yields -0.042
